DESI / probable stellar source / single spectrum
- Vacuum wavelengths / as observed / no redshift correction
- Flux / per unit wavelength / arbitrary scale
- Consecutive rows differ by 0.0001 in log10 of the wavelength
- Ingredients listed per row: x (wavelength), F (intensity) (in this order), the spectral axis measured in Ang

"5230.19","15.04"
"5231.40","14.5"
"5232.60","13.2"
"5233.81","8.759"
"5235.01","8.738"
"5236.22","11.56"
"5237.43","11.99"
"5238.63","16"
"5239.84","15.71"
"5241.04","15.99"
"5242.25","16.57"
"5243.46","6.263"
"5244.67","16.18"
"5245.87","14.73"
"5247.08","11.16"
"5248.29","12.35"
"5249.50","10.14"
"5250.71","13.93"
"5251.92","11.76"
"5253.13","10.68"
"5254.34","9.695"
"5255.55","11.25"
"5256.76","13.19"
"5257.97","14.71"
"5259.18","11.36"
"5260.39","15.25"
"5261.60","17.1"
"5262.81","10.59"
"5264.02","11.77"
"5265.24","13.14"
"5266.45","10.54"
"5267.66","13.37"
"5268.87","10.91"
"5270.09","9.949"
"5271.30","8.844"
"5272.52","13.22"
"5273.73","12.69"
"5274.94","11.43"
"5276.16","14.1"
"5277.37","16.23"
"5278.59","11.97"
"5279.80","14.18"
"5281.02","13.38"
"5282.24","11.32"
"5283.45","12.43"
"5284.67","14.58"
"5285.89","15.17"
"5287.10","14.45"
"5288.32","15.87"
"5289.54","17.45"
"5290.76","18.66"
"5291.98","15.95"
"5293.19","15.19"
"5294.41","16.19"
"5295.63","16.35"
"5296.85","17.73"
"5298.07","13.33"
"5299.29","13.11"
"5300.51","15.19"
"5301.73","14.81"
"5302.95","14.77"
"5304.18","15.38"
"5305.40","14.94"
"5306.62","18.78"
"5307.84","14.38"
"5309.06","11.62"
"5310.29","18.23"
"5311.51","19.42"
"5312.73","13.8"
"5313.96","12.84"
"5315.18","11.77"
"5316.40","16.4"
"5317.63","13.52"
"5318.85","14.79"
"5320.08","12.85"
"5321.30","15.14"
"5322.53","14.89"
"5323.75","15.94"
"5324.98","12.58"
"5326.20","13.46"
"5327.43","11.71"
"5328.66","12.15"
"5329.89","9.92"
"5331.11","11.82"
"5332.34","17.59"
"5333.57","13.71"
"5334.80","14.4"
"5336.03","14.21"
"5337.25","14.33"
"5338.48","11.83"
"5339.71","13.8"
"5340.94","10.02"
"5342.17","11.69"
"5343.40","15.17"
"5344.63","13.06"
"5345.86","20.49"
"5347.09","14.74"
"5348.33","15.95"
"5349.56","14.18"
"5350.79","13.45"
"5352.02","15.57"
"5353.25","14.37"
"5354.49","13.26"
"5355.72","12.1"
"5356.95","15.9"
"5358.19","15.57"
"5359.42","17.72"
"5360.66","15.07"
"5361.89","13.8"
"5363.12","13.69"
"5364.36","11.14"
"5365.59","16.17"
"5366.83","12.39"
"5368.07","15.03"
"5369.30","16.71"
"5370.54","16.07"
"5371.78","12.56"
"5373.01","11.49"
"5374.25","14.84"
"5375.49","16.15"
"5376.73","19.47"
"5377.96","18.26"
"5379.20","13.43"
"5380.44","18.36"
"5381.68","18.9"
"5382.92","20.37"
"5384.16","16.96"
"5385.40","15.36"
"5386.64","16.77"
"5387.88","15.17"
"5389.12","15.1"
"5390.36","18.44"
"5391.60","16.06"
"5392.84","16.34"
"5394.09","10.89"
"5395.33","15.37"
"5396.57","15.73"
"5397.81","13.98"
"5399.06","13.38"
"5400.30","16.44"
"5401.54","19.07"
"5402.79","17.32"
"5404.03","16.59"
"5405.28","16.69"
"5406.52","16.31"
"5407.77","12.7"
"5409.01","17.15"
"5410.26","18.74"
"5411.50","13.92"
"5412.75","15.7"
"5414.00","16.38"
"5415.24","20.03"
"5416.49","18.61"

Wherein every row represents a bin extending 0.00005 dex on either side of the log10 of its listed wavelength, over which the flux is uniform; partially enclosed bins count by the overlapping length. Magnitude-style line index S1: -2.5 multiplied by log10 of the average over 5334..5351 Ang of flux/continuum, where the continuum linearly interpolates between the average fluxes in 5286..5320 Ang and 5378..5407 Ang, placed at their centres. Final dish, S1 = 0.12 mag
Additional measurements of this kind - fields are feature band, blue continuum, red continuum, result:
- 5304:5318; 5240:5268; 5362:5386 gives -0.076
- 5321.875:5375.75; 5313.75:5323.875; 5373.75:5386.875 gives 0.114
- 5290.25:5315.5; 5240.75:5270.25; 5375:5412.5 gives -0.118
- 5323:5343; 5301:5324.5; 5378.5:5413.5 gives 0.163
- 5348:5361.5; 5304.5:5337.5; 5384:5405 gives 0.014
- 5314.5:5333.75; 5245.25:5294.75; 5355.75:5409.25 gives 0.056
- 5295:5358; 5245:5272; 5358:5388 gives -0.011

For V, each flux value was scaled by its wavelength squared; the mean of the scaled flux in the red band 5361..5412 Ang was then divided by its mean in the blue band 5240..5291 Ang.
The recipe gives 1.26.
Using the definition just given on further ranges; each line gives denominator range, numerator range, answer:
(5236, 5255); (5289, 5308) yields 1.26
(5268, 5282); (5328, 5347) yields 1.12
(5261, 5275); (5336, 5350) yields 1.21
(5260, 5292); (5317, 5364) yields 1.07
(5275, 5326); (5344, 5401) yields 1.06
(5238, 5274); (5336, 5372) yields 1.18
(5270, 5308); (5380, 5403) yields 1.17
